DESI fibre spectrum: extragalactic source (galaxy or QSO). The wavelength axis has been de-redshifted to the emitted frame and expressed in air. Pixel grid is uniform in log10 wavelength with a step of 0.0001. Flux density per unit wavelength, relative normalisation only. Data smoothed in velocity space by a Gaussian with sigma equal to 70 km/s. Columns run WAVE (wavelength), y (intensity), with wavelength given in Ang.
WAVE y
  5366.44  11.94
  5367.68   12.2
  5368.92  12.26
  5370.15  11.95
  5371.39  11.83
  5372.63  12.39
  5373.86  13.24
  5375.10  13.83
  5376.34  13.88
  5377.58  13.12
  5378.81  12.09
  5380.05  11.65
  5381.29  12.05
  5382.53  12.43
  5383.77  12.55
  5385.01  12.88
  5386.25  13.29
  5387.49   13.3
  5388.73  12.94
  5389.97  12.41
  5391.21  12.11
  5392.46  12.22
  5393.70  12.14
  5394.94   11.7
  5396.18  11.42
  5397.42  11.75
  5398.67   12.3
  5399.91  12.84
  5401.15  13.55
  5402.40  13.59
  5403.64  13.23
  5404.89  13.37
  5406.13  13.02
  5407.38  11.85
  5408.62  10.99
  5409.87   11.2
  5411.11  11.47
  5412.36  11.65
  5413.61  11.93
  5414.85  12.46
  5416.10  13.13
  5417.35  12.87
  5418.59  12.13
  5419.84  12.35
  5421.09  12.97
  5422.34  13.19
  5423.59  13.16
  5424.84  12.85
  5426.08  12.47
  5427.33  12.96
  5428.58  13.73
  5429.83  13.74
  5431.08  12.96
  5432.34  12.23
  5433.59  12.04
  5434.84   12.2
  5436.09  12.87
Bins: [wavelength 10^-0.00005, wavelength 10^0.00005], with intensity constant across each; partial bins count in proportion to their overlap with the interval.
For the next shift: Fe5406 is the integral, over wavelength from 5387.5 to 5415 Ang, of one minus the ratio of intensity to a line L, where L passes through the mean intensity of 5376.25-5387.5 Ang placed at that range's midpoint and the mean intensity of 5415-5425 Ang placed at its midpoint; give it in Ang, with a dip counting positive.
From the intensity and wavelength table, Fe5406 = 0.9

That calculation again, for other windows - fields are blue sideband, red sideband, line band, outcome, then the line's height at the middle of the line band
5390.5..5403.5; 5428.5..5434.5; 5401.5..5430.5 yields -0.01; 12.6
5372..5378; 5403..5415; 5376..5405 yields 0.35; 12.8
